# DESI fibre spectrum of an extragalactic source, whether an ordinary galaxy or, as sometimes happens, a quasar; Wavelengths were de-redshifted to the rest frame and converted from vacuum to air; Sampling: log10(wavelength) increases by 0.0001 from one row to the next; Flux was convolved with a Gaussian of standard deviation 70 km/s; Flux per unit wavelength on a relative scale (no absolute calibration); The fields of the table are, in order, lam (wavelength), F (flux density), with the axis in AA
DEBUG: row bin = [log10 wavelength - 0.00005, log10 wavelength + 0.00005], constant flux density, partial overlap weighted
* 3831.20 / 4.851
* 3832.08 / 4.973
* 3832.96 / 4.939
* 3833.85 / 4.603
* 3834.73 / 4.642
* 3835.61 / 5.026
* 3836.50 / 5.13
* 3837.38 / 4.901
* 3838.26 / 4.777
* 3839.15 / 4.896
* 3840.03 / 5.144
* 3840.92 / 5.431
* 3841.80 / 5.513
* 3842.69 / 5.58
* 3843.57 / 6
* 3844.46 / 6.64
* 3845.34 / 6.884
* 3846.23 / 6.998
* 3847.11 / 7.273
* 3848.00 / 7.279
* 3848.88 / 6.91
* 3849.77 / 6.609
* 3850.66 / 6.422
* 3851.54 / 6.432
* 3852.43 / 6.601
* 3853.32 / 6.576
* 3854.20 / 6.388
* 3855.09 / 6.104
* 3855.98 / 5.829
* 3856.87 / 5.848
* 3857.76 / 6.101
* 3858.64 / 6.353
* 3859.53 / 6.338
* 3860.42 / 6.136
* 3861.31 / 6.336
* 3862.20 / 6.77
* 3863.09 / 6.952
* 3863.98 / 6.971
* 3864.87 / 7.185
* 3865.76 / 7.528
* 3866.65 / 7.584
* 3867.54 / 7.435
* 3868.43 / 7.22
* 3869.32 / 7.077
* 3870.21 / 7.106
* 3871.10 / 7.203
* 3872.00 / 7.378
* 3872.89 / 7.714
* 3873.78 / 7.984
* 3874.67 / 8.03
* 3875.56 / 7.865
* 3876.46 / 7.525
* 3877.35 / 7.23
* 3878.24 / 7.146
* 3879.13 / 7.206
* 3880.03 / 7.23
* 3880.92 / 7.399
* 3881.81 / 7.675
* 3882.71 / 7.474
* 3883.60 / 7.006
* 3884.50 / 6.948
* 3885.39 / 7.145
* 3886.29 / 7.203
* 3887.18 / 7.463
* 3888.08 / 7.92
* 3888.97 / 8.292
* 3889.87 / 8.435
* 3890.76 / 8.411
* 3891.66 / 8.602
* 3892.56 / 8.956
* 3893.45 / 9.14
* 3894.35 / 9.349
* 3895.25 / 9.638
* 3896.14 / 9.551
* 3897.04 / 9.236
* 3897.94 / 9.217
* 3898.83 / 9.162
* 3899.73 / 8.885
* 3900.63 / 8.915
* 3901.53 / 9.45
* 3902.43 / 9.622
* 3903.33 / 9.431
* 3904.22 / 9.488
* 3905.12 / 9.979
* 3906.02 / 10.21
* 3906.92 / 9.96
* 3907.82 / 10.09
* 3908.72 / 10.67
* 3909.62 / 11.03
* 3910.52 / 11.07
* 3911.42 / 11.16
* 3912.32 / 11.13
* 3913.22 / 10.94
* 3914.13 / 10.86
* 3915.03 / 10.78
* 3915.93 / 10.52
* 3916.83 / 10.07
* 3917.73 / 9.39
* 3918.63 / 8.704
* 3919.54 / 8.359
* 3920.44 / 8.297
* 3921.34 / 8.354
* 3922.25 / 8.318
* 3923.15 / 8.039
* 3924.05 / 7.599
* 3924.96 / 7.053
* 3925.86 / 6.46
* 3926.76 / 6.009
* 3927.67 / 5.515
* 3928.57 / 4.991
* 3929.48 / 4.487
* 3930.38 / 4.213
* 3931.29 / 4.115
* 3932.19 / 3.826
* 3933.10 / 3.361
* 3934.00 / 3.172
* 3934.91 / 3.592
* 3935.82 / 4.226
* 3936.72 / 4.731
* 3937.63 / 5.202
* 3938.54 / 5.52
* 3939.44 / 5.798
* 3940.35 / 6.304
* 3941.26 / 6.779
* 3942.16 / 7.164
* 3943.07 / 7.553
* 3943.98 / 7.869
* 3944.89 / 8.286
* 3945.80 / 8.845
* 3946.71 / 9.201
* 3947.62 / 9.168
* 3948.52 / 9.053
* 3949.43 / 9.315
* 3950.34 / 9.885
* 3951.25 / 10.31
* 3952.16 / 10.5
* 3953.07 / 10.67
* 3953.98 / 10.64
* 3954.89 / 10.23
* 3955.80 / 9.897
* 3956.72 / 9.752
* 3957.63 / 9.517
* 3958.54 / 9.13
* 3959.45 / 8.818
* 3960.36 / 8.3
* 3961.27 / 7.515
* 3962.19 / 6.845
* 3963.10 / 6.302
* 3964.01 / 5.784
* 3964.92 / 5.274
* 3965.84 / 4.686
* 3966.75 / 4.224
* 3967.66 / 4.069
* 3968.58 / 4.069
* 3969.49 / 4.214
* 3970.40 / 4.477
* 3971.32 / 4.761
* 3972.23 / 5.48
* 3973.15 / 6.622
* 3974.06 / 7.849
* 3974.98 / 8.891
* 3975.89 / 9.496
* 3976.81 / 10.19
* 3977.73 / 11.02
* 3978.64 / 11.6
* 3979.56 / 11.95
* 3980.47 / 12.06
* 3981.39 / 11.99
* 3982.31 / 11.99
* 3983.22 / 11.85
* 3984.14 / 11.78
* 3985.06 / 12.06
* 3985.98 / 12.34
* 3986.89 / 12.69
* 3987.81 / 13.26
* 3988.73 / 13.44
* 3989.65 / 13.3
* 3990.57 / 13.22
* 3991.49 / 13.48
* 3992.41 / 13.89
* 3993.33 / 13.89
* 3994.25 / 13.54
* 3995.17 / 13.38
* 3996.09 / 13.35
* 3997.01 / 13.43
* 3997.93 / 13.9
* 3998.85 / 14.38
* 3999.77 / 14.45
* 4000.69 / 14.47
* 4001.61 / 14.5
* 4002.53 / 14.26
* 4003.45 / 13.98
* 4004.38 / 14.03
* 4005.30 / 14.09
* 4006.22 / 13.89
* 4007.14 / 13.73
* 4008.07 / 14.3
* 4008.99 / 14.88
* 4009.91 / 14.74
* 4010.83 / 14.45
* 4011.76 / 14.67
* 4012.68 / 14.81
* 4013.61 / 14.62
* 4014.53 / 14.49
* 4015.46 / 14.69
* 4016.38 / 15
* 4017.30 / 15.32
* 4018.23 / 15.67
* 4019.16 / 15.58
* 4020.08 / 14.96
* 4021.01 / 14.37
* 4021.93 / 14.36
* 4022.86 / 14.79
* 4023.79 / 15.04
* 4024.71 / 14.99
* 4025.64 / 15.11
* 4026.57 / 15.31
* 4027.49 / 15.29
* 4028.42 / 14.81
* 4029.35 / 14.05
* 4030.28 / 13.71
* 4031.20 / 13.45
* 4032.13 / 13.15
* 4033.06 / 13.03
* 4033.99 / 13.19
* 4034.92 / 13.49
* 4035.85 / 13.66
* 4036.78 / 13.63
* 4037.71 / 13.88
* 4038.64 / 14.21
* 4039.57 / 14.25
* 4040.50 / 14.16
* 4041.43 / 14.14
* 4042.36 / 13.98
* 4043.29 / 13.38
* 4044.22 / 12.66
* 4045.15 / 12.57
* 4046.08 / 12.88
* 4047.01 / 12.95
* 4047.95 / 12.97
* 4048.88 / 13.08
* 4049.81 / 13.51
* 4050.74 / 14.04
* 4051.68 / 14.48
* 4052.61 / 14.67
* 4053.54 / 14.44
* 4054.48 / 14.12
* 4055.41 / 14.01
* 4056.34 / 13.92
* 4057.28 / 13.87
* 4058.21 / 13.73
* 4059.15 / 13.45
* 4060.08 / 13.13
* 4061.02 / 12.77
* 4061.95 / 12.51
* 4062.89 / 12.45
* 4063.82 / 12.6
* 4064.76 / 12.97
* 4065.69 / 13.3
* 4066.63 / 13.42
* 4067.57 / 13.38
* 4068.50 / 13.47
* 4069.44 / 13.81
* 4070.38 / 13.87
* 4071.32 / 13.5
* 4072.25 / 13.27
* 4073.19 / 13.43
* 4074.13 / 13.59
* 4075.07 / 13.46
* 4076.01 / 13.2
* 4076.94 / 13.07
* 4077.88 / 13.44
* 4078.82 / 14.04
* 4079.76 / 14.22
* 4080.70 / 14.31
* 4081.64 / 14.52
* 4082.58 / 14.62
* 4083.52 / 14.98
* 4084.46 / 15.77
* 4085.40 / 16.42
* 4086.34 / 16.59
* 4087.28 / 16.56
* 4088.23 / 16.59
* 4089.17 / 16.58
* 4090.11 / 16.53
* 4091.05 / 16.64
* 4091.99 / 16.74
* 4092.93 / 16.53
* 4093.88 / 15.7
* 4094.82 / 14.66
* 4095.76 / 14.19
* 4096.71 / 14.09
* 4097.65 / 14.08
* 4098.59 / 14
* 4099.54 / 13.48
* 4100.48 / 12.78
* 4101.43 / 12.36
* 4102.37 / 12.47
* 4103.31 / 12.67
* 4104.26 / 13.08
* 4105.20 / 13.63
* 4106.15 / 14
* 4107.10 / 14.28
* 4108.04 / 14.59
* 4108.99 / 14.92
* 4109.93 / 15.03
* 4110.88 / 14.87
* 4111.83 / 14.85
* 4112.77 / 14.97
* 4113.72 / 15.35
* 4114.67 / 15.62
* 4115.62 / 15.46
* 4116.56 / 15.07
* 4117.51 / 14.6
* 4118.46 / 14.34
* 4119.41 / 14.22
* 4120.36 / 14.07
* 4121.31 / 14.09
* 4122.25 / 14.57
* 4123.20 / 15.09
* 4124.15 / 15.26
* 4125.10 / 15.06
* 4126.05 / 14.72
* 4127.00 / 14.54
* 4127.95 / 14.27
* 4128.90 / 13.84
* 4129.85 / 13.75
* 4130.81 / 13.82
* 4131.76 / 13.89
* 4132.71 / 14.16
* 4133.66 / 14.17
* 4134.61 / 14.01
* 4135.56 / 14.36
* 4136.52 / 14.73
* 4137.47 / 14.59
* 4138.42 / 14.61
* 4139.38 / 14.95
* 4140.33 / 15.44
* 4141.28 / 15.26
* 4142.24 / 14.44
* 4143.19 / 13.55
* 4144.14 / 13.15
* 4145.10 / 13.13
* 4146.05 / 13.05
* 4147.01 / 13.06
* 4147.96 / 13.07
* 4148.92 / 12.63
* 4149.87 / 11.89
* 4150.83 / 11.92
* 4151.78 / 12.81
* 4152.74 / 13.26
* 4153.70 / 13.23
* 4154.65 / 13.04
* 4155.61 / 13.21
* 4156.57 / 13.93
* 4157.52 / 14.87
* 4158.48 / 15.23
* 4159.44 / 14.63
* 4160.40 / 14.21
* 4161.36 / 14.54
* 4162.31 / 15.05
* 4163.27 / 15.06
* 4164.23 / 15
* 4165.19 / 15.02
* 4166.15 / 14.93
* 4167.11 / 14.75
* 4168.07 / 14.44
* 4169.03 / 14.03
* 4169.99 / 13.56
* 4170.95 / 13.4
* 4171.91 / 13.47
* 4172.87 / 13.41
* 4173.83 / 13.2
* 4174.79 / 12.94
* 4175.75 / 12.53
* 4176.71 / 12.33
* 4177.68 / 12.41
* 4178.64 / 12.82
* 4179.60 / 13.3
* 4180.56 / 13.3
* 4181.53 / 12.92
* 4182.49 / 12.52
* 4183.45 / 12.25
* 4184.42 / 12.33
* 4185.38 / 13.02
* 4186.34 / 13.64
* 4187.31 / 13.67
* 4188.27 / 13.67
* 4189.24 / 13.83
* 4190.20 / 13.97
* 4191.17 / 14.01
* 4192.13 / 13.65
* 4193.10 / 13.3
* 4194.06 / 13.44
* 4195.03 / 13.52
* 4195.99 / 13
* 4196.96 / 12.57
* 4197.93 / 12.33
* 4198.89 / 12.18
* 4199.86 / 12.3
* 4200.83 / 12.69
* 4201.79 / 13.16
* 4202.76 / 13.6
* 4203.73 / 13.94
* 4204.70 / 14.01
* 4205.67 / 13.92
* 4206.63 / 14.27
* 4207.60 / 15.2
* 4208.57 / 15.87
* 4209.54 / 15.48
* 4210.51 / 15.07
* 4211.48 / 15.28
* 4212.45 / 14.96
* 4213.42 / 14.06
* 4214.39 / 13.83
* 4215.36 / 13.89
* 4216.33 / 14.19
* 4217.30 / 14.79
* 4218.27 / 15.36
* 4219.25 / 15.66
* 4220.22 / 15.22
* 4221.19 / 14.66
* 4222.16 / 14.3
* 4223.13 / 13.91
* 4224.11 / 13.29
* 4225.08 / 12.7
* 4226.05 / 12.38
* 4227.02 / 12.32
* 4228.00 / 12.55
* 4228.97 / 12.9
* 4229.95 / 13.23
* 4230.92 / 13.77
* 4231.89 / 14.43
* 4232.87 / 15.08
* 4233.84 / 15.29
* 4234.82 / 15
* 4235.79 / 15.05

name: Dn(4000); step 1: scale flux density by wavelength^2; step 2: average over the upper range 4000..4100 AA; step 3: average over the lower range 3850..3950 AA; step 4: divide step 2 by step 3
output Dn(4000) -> 2.00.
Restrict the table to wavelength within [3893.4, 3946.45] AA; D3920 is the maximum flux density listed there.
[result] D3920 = 11.16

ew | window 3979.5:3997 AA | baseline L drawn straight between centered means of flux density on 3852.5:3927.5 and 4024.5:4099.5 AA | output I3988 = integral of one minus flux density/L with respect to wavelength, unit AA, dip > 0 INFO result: -1.9 AA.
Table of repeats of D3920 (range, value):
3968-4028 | 15.67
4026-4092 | 16.74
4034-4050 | 14.25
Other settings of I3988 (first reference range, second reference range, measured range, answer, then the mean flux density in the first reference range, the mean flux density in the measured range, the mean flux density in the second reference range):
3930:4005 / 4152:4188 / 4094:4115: -3.2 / 9.29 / 14.1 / 13.7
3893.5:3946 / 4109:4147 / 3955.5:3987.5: 3.7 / 7.97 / 8.52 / 14.5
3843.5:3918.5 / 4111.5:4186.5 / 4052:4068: -2.0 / 8.1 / 13.5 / 13.9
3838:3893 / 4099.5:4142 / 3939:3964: 2.2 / 6.95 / 8.6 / 14.4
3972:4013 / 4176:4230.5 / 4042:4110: -4.9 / 12.7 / 14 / 13.6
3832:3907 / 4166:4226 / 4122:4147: -3.6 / 7.25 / 14.3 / 13.7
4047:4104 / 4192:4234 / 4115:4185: 0.4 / 14.1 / 13.9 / 13.9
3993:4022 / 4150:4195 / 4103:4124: -1.0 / 14.4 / 14.5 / 13.6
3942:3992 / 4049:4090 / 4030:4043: -1.3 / 9.16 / 13.7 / 14.1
